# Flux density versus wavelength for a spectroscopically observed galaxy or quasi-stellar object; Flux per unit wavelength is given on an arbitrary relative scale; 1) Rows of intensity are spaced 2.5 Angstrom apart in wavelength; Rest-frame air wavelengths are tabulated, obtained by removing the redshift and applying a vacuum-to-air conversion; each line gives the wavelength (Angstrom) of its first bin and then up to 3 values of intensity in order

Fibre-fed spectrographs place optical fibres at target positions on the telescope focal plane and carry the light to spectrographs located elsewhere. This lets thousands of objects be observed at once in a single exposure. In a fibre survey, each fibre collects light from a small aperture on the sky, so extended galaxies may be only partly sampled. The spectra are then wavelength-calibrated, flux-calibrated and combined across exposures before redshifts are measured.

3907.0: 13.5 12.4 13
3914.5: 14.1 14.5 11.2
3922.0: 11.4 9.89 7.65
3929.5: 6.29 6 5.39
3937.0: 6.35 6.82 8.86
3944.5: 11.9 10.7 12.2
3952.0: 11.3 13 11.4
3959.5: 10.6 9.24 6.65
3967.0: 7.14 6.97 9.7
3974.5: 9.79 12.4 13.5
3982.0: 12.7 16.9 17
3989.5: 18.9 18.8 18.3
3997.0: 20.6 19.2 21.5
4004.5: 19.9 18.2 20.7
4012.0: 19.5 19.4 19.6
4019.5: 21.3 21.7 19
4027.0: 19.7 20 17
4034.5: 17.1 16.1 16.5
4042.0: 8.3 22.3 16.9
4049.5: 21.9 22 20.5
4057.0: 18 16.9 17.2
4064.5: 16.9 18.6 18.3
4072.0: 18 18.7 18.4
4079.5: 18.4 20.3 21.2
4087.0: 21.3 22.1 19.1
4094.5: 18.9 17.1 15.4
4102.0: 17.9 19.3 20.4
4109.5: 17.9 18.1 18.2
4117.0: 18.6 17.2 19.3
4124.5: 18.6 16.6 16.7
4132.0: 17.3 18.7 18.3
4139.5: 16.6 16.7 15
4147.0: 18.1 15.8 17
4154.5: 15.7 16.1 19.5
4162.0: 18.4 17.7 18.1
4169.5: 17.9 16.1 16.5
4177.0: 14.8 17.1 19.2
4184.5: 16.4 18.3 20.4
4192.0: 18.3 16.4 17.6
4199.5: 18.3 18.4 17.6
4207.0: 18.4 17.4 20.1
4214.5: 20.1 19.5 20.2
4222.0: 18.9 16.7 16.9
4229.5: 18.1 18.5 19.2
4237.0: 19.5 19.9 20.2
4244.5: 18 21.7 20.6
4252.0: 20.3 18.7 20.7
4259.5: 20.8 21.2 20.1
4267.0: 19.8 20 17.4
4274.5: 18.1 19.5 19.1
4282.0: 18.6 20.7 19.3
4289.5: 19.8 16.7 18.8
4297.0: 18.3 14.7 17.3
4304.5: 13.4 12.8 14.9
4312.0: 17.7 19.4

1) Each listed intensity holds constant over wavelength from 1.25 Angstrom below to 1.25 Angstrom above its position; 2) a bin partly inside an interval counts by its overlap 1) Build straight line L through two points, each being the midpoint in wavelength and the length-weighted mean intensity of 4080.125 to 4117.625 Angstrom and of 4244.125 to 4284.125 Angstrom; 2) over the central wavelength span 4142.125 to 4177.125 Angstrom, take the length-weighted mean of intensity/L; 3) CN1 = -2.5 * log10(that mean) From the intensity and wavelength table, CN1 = 0.14 mag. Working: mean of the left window 19.1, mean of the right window 19.7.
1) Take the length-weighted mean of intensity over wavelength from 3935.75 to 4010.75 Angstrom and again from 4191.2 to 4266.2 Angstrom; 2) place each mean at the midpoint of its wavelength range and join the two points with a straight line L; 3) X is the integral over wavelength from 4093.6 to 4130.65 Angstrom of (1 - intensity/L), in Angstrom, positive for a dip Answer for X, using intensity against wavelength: -3.45 Angstrom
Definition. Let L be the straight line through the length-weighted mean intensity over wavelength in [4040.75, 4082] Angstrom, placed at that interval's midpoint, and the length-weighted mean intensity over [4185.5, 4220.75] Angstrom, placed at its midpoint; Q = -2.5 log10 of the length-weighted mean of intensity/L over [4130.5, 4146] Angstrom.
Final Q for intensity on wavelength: 0.083 mag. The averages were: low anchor 18.3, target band 17.1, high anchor 18.6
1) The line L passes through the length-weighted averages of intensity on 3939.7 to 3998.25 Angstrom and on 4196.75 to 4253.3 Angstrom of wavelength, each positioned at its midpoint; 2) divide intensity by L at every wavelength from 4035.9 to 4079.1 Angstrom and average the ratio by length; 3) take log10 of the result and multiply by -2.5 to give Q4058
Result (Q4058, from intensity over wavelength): -0.22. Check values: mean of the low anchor 12.4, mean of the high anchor 19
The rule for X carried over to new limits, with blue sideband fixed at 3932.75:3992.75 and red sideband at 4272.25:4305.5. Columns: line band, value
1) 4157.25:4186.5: -3.53 Angstrom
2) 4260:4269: -1.47 Angstrom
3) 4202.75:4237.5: -4.32 Angstrom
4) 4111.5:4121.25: -2.54 Angstrom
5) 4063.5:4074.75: -3.99 Angstrom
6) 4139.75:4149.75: -1.02 Angstrom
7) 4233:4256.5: -3.72 Angstrom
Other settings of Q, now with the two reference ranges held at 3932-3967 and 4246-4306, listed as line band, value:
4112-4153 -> -0.18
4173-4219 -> -0.09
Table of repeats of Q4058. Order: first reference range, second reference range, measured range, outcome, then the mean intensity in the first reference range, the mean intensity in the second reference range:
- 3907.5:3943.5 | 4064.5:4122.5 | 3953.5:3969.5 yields 0.22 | 9.66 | 18.8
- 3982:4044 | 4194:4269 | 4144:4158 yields 0.16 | 18.5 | 19.2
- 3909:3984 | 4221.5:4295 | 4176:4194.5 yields -0.04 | 10.1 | 19.3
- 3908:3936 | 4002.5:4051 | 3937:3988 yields 0.24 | 10.2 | 18.8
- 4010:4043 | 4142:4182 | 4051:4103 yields -0.06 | 18.2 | 17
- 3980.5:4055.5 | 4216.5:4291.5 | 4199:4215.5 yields 0.04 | 18.7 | 19.4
